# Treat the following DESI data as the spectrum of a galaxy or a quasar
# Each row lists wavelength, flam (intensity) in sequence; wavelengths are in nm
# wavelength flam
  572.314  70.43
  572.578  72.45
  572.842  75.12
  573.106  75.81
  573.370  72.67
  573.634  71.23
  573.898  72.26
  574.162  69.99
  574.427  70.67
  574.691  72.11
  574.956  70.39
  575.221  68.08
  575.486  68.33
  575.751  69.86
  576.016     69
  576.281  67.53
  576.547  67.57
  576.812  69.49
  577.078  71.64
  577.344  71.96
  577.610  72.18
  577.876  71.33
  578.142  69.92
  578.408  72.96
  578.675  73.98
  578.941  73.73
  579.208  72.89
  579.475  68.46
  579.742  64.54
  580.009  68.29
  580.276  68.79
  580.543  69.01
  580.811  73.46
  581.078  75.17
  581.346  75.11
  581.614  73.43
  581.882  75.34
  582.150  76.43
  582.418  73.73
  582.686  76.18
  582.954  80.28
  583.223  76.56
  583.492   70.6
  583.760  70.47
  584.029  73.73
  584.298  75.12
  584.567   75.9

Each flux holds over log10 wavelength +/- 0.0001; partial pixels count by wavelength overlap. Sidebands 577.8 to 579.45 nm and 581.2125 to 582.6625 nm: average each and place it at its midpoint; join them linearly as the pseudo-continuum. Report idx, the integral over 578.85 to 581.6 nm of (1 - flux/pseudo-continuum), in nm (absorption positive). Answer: 0.095 nm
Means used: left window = 72.2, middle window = 71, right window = 74.9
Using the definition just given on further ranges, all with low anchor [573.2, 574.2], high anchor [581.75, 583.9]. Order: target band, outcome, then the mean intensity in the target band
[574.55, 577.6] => 0.12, 69.7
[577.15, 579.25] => 0.03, 72.3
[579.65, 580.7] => 0.09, 67.9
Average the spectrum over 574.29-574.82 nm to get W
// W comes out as 71.4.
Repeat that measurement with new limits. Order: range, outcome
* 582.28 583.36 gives 76.7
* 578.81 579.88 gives 69.9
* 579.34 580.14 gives 67.1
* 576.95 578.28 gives 71.4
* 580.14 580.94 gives 70.4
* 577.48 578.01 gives 71.8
